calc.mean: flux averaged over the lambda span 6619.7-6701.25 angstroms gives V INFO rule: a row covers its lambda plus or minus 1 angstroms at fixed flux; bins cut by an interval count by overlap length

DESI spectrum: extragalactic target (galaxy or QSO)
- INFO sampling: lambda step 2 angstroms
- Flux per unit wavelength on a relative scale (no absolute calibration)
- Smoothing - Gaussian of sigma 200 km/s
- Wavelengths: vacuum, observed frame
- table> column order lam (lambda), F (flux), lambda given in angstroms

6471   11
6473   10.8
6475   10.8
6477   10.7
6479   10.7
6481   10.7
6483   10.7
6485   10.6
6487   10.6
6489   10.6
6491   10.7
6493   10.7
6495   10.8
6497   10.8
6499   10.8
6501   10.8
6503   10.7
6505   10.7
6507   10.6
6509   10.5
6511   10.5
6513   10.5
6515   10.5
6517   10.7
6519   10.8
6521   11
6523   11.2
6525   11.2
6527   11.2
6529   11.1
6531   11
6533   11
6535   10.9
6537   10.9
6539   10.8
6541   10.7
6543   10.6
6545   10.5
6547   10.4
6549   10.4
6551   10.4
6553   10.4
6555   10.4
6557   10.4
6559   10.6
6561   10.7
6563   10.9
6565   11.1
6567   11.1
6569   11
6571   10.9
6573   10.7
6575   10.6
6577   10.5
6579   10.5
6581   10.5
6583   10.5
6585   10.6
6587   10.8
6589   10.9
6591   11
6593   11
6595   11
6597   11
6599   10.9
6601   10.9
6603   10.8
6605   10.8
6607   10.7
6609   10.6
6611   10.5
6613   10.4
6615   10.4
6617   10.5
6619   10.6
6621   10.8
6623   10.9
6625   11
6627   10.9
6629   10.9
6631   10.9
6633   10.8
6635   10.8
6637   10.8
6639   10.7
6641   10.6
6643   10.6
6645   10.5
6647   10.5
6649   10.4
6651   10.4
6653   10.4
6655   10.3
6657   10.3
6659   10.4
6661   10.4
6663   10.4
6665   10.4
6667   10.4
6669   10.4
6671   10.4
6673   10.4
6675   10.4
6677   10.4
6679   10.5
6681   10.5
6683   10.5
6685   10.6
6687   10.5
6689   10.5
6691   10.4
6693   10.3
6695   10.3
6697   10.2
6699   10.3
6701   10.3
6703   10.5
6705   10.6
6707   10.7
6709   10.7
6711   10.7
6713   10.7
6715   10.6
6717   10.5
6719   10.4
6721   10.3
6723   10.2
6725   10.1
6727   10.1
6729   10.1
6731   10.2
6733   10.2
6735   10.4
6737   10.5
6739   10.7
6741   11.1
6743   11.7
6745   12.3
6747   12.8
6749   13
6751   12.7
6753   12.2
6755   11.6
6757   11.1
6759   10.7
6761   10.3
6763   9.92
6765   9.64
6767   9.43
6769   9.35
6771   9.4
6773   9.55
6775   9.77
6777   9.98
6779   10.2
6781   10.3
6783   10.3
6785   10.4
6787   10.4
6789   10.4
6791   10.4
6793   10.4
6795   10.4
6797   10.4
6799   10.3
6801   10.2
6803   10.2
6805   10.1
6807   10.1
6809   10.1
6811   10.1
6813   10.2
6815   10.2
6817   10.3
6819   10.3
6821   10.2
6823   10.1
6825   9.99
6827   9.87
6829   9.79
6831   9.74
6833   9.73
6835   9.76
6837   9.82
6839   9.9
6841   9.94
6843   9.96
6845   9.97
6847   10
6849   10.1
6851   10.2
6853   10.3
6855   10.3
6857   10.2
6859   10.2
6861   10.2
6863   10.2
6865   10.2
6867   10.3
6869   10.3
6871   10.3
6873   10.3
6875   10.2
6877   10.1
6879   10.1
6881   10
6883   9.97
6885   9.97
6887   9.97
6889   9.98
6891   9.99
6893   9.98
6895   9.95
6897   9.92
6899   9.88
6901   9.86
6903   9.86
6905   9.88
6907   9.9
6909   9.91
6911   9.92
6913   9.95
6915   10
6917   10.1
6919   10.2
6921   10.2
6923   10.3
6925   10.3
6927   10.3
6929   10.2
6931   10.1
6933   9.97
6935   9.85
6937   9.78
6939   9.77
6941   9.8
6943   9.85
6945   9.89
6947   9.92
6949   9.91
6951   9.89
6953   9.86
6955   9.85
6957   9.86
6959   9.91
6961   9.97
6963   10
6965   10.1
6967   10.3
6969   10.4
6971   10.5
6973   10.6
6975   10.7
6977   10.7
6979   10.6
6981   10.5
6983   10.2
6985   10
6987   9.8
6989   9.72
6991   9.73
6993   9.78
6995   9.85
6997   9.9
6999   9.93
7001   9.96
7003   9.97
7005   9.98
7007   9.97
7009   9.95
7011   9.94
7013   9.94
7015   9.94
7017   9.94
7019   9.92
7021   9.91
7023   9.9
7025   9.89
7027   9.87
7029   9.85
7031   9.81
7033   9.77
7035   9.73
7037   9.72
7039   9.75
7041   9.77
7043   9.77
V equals 10.5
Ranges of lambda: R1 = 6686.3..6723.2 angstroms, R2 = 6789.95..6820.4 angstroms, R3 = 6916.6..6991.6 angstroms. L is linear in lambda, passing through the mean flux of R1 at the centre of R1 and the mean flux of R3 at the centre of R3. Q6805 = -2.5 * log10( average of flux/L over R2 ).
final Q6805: 0.01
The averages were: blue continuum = 10.5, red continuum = 10.1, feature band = 10.2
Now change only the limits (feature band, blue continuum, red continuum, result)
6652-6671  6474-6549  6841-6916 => 0.01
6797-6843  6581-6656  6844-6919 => 0.02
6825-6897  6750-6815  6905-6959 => 0.01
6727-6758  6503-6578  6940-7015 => -0.09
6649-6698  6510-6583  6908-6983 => 0.01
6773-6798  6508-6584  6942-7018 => 0.01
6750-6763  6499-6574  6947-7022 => -0.09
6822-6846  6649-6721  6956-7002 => 0.04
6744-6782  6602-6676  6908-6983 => -0.04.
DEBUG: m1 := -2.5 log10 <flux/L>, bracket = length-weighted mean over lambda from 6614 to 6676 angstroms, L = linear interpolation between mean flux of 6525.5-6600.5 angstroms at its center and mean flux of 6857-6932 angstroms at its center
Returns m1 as 0.00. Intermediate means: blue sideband 10.8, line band 10.6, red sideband 10.1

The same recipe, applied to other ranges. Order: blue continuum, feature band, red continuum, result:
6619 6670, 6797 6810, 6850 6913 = 0.01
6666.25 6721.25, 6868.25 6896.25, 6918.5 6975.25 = 0.01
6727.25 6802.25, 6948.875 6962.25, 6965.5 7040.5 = 0.03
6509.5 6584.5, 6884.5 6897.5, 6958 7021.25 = 0.03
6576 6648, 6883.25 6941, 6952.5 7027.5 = 0.02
